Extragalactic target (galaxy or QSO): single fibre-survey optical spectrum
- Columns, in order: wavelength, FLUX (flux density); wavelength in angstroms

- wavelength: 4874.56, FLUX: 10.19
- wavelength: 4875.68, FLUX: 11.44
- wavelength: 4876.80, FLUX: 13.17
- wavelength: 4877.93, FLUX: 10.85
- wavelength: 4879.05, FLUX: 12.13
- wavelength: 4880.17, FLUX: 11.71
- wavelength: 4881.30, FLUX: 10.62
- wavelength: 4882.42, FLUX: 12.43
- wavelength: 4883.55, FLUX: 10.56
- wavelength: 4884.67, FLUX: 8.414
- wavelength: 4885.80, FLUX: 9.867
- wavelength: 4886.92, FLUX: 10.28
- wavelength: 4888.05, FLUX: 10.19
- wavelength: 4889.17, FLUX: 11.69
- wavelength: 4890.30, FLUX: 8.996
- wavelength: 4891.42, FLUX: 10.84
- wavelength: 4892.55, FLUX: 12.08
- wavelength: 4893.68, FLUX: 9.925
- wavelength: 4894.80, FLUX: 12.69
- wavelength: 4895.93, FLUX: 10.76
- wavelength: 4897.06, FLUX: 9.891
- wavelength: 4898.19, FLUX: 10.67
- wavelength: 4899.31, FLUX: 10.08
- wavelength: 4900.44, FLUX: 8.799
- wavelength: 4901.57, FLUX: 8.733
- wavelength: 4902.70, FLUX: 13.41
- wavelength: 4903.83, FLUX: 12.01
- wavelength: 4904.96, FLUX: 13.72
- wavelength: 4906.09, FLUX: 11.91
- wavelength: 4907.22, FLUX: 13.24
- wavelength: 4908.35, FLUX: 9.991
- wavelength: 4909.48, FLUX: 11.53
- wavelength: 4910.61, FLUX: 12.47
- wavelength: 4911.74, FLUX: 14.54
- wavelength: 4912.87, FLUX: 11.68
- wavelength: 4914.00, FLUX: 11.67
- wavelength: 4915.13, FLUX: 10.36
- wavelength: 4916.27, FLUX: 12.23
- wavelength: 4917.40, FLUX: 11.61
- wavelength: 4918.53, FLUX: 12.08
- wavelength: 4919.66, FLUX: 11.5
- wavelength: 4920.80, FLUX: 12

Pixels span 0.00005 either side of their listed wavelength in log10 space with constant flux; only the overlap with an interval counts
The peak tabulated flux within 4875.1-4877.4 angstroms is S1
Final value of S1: 13.17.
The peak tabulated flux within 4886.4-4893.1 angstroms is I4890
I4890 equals 12.08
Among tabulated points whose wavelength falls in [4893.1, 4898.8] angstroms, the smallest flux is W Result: 9.891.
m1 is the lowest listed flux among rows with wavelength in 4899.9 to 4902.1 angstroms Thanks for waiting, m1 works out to 8.733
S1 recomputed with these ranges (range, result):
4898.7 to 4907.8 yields 13.72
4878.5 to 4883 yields 12.43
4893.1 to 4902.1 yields 12.69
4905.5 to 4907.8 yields 13.24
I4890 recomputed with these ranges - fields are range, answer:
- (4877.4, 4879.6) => 12.13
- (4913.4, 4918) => 12.23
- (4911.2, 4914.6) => 14.54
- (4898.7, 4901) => 10.08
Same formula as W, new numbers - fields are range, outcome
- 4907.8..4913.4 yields 9.991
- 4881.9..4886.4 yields 8.414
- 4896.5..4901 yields 8.799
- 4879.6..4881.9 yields 10.62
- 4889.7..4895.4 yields 8.996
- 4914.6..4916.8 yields 10.36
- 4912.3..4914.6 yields 11.67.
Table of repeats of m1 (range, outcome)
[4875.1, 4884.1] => 10.56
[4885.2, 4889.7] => 9.867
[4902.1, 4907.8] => 11.91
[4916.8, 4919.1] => 11.61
